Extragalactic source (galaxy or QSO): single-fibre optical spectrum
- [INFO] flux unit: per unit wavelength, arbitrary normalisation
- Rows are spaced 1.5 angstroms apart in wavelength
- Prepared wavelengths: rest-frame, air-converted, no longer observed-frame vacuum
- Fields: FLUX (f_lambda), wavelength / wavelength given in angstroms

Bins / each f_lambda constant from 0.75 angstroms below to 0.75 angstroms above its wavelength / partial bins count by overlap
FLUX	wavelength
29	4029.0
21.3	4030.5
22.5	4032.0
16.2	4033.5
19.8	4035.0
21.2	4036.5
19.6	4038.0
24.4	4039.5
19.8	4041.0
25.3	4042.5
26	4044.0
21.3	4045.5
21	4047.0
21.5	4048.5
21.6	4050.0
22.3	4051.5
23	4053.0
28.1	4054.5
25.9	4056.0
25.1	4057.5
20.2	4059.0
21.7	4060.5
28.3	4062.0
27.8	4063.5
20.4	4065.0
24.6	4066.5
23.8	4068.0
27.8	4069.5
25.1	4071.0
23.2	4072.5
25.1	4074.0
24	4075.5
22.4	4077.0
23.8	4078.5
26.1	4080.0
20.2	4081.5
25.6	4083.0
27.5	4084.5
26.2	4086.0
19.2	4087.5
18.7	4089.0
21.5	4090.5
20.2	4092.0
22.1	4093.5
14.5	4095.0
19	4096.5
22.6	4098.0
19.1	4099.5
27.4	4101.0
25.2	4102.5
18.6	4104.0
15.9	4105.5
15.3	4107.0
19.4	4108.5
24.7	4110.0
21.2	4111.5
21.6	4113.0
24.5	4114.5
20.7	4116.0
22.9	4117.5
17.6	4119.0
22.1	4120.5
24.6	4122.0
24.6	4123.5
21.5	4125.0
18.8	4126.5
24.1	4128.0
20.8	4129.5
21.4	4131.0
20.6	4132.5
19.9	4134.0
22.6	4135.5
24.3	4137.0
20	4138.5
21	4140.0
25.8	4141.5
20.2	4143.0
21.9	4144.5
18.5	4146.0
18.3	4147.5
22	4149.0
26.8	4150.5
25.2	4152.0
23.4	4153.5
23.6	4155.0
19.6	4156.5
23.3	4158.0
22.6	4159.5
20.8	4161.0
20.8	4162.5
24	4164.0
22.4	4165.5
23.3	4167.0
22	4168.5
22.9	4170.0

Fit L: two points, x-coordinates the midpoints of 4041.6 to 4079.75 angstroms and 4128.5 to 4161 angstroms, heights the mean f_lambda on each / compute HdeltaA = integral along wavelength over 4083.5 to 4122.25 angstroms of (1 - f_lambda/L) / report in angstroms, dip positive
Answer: 3.0 angstroms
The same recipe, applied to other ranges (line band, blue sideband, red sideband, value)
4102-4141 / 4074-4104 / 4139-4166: 1.7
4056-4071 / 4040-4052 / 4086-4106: -1.9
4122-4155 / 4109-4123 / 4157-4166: 0.2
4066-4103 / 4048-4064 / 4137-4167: 0.9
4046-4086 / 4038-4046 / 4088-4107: -4.2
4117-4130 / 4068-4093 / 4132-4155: 0.4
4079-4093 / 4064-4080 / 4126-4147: 0.5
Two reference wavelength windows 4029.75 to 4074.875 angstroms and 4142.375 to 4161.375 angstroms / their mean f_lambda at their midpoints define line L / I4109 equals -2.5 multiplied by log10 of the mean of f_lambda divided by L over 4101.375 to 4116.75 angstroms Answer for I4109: 0.08 mag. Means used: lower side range 23.1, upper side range 22.1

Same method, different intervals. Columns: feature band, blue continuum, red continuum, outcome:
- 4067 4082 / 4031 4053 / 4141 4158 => -0.11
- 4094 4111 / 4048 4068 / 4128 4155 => 0.14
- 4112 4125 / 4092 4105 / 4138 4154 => -0.04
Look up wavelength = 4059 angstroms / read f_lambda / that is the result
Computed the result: 20.2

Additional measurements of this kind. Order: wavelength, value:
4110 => 24.7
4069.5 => 27.8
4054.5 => 28.1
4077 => 22.4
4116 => 20.7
